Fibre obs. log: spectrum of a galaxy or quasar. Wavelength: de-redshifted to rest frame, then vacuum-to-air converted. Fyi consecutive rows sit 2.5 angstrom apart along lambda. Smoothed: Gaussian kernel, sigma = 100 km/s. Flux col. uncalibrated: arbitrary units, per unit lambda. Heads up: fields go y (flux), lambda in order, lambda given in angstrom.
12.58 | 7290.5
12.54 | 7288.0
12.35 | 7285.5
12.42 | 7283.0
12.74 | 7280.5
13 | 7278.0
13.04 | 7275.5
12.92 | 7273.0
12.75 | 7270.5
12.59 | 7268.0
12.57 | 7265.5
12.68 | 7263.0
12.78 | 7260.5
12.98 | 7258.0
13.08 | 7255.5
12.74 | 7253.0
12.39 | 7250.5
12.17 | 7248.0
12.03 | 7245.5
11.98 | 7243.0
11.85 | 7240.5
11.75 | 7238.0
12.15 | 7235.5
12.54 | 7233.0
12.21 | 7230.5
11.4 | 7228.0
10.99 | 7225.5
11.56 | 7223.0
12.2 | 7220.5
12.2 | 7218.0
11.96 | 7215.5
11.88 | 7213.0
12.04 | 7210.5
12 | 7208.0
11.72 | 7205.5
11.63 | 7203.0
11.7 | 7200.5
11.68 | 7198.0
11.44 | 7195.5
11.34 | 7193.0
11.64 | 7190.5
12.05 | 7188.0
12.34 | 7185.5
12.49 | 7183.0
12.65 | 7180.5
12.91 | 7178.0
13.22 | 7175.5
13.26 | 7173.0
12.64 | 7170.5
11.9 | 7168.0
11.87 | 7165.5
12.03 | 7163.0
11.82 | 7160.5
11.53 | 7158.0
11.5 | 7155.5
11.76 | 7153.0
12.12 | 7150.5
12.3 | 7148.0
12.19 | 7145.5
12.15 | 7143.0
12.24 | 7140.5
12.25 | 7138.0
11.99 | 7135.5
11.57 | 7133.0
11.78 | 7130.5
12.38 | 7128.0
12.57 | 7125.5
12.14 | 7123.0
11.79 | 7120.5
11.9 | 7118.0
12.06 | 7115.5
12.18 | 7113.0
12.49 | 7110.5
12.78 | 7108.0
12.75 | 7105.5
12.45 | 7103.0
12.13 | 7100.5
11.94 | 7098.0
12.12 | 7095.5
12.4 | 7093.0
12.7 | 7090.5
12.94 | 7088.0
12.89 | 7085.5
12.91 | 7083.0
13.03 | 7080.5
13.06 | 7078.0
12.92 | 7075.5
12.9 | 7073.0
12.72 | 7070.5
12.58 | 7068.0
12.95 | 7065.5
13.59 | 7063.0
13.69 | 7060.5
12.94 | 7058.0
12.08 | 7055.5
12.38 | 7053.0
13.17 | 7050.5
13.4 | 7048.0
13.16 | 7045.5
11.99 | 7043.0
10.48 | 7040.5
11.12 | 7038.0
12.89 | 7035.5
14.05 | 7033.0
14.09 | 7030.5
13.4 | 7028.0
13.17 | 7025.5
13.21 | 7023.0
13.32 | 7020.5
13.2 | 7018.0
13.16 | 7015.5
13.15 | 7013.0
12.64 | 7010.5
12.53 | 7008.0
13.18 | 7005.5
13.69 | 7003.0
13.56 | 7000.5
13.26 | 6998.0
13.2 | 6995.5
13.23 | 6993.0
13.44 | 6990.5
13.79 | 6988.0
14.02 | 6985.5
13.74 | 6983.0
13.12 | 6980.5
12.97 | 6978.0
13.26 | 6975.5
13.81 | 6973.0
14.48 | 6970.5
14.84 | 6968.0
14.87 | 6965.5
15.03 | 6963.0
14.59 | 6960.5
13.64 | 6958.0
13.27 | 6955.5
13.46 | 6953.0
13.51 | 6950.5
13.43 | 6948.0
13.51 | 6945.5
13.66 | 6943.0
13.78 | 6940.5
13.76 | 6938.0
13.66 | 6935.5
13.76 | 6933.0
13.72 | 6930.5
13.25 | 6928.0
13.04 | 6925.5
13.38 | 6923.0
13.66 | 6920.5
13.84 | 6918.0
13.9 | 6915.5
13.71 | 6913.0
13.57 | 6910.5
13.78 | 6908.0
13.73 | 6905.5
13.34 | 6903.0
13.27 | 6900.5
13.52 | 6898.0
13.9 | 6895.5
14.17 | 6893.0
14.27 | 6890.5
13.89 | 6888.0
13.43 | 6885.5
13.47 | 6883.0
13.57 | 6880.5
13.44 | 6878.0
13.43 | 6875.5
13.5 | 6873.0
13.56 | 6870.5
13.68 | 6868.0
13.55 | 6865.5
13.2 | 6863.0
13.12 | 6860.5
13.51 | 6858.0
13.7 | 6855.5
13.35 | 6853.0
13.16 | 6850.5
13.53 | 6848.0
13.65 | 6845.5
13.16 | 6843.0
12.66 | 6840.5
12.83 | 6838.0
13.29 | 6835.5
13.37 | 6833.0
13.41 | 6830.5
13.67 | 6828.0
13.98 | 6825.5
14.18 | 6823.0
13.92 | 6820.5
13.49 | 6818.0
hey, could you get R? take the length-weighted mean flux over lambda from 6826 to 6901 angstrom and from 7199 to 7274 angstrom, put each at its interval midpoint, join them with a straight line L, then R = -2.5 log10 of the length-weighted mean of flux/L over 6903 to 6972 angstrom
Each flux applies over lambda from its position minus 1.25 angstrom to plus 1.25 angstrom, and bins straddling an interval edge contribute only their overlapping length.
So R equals -0.046 mag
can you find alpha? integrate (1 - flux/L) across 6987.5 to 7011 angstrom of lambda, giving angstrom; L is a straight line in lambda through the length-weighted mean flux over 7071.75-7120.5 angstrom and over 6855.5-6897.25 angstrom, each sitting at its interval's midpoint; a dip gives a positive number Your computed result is -0.4 angstrom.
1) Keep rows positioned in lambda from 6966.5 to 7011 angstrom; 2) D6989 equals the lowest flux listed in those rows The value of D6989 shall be 12.53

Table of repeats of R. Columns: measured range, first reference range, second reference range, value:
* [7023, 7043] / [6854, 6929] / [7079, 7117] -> 0.01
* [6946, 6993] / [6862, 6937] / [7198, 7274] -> -0.04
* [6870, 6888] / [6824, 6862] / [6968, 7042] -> -0.01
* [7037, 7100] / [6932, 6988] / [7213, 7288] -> 0.05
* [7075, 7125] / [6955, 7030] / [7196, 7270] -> 0.04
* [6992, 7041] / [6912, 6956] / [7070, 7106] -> 0.00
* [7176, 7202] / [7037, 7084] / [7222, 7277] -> 0.03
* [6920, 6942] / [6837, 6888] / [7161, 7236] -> -0.04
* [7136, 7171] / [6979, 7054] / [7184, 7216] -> 0.01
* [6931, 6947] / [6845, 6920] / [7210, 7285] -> -0.02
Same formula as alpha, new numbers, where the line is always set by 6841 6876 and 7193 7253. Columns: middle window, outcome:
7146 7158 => 0.3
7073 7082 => -0.3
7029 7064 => -0.4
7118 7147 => 0.4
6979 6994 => -0.8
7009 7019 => -0.2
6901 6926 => -0.8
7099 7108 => -0.1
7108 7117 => 0.0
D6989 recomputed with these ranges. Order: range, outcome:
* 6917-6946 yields 13.04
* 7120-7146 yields 11.57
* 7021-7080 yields 10.48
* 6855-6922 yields 13.12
